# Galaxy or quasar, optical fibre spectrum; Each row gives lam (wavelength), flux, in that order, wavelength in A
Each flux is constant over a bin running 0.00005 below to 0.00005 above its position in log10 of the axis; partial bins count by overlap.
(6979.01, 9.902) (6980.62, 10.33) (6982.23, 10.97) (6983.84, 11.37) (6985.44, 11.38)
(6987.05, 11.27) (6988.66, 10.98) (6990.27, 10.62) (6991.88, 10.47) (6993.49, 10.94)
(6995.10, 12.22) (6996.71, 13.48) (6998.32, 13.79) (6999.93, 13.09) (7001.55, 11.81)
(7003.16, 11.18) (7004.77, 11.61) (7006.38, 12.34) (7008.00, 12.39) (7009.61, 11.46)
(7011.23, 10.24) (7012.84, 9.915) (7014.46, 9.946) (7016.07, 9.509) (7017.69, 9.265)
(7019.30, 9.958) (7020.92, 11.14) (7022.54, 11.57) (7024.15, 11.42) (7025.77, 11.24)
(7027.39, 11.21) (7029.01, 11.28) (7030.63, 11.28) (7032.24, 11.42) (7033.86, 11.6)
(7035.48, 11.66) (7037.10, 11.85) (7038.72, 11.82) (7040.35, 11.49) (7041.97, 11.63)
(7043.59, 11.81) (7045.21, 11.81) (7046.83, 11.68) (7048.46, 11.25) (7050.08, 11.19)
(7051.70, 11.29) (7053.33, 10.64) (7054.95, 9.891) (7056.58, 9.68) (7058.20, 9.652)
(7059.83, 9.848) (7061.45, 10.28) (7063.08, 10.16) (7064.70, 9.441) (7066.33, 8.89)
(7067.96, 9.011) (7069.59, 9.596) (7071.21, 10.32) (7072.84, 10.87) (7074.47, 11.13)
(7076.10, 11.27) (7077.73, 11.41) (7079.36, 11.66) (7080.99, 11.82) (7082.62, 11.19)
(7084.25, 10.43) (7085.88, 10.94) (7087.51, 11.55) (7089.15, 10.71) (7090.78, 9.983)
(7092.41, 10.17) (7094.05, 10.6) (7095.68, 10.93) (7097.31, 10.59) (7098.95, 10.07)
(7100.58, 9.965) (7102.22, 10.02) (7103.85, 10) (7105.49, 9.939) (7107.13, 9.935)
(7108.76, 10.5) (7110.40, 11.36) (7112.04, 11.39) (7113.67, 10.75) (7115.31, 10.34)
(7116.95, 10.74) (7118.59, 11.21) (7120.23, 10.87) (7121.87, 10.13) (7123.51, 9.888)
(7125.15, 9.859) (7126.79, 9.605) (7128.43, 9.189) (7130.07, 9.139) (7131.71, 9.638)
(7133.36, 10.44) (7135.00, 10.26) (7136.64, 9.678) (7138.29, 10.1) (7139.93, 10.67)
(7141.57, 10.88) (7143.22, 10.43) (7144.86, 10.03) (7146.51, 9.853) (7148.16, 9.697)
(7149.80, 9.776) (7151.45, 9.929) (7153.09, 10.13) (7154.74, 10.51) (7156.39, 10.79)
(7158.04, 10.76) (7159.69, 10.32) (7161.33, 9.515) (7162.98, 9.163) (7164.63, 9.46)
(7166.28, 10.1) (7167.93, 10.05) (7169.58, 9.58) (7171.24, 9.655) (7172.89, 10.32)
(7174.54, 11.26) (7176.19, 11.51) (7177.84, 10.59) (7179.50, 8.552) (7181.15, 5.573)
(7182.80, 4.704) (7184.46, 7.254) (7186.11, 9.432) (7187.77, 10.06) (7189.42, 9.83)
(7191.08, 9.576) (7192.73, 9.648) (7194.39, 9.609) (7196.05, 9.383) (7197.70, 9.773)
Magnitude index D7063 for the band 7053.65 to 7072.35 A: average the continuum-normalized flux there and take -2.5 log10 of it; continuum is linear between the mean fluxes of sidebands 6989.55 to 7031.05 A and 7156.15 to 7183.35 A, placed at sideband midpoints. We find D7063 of 0.10 mag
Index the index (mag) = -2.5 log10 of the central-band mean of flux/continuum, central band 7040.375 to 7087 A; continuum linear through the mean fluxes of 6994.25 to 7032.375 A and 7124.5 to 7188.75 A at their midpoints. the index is 0.01 mag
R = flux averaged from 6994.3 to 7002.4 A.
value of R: 12.9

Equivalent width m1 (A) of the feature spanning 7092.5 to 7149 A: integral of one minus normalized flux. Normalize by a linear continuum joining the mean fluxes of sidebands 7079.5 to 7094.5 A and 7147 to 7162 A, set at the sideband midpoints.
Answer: 1.4 A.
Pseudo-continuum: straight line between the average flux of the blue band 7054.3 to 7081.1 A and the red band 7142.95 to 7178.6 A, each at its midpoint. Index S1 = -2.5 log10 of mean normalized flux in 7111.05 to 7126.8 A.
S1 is -0.035 mag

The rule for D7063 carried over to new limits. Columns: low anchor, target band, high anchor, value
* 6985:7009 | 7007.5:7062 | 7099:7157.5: 0.04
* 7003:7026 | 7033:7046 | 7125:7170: -0.10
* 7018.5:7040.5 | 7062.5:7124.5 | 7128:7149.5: 0.00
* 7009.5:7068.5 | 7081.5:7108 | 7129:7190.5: -0.02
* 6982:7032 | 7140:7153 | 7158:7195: -0.04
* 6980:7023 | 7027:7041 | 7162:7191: -0.06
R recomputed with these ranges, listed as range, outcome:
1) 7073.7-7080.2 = 11.4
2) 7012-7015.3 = 9.94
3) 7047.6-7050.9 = 11.2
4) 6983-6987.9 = 11.3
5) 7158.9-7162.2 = 9.93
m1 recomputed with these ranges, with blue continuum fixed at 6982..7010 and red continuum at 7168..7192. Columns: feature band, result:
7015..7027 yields 0.86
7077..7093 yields -0.74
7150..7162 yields -0.96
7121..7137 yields 0.16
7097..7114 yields -0.30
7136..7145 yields -0.56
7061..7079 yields 0.78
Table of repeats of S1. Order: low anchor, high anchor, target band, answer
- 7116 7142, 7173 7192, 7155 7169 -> -0.07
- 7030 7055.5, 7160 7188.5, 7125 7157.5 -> -0.03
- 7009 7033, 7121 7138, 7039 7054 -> -0.09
